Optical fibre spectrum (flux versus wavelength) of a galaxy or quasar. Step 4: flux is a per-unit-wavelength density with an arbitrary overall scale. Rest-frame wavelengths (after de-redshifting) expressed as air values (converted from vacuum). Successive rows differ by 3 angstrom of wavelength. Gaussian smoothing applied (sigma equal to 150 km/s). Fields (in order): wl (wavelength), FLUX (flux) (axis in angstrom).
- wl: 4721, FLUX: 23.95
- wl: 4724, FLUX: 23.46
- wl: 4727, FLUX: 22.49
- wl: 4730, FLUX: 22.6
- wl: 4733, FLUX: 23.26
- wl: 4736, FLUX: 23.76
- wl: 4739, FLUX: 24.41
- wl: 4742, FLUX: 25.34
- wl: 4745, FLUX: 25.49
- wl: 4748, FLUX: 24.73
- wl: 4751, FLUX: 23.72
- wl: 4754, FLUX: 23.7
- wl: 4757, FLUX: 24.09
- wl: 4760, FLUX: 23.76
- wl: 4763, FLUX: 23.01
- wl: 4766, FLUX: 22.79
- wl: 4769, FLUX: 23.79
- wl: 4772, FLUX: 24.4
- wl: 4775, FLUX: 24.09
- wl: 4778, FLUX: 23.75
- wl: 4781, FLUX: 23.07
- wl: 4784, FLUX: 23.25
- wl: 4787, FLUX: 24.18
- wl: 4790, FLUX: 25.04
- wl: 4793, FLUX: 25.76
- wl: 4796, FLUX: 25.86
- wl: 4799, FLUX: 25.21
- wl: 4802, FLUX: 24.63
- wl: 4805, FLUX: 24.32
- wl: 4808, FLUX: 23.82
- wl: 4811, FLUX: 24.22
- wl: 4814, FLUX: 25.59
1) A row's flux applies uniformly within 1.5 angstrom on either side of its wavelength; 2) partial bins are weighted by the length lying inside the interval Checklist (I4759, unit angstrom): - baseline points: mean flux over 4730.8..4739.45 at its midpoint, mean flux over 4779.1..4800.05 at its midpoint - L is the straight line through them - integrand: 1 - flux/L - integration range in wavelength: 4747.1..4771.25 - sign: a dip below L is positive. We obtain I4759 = 0.4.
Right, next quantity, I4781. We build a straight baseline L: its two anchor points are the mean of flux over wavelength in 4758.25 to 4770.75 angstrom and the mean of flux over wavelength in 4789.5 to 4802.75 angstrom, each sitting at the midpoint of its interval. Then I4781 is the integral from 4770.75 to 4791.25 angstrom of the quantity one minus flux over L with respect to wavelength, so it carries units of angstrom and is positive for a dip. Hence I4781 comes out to 0.38 angstrom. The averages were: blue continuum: 23.4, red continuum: 25.4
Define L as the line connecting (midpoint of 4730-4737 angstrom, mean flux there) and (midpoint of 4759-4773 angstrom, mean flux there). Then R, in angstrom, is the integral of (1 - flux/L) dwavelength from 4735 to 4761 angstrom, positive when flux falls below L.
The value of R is -1.1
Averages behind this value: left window 23.3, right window 23.5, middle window 24.4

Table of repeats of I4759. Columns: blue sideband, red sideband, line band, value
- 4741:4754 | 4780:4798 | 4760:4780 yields 0.8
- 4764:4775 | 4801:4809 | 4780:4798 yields -0.4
